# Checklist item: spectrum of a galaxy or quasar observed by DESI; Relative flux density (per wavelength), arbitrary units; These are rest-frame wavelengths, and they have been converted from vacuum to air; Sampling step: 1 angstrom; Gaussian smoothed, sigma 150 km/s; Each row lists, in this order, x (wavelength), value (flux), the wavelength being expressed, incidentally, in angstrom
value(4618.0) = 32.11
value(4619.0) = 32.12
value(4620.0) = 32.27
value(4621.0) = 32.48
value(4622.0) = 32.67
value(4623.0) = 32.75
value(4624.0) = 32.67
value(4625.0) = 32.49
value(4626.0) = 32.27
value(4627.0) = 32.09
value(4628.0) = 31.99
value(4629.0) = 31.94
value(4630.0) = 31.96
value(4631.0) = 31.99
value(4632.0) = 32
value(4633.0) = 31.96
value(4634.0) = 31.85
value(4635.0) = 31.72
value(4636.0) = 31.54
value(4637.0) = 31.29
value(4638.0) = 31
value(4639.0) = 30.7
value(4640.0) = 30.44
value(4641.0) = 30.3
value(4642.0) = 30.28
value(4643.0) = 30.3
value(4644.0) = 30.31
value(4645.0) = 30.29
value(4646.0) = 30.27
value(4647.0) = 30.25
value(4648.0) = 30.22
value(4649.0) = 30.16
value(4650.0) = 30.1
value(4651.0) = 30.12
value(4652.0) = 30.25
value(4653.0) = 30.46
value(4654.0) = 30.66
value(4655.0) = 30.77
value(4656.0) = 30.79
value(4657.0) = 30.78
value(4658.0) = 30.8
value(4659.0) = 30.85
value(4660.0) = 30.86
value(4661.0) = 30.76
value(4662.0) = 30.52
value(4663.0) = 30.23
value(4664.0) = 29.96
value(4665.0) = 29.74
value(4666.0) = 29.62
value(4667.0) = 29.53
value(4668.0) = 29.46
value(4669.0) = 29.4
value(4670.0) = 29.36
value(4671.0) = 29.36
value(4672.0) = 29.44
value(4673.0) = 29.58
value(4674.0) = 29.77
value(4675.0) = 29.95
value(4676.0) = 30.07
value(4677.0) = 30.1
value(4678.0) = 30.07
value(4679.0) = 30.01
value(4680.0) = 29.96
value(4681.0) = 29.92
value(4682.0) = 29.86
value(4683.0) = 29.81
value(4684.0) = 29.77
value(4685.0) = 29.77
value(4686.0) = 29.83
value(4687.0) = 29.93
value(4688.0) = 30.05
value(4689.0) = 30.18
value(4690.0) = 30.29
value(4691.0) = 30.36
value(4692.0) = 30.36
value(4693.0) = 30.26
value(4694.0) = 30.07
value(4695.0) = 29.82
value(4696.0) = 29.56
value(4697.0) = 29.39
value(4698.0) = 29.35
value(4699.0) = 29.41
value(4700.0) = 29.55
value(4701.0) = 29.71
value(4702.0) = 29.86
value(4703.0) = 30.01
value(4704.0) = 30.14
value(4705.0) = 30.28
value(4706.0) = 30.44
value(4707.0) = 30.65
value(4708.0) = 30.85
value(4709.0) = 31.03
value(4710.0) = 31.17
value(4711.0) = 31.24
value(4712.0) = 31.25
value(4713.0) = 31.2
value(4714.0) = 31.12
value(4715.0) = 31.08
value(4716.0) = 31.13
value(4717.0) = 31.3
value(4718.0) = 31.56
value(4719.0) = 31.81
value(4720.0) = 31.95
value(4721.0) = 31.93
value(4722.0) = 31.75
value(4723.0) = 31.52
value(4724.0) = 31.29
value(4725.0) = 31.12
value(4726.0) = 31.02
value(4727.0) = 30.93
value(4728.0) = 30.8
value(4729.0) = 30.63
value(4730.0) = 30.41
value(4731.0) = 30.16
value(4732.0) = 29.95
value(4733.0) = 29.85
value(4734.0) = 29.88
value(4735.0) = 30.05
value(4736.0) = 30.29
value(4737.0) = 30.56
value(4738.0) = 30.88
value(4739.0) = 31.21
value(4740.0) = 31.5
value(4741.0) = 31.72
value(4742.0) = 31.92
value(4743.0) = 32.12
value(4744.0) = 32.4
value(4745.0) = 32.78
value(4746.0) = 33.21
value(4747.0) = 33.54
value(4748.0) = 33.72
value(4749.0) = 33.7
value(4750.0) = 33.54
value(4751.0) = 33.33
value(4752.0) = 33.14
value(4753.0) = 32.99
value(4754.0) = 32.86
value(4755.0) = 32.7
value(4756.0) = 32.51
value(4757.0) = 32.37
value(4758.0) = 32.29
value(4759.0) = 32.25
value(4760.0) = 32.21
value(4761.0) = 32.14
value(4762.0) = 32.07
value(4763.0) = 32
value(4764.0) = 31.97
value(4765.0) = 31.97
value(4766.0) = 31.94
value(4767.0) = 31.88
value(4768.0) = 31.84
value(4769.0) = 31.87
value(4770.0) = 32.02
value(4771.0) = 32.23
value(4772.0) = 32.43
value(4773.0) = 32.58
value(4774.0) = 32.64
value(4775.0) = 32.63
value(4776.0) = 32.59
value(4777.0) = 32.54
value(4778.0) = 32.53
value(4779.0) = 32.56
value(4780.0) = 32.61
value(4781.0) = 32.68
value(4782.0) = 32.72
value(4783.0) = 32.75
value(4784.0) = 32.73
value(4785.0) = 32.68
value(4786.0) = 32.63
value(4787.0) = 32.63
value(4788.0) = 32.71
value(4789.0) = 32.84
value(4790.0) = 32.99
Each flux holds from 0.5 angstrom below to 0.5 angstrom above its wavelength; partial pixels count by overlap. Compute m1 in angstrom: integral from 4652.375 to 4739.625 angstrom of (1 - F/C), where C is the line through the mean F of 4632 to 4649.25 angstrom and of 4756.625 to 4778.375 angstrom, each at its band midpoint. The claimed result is 2.9 angstrom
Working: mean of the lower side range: 30.8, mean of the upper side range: 32.2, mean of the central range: 30.4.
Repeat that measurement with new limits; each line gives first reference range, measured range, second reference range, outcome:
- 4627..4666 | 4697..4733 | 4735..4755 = 1.3 angstrom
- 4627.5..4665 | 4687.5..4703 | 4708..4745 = 0.6 angstrom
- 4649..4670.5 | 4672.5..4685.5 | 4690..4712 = 0.1 angstrom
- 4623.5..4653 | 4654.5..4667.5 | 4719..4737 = 0.3 angstrom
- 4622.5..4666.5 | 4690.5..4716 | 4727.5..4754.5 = 0.9 angstrom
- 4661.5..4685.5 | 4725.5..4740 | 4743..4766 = 0.6 angstrom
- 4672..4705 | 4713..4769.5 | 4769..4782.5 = -0.5 angstrom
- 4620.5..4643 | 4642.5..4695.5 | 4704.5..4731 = 2.3 angstrom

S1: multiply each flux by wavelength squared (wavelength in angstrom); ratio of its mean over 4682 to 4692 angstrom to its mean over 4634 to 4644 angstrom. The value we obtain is 0.99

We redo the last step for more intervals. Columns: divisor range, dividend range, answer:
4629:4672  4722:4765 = 1.08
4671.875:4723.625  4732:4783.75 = 1.09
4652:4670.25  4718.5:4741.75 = 1.05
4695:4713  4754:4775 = 1.09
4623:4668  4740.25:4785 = 1.11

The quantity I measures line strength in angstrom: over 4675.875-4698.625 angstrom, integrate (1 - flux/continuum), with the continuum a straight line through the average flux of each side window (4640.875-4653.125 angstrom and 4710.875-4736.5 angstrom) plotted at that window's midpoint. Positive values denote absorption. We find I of 0.5 angstrom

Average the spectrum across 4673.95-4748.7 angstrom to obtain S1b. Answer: 30.7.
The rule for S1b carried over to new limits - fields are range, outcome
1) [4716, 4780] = 31.9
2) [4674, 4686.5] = 29.9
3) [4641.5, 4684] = 30.1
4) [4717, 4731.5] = 31.2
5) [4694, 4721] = 30.6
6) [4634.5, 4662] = 30.6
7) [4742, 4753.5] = 33.1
